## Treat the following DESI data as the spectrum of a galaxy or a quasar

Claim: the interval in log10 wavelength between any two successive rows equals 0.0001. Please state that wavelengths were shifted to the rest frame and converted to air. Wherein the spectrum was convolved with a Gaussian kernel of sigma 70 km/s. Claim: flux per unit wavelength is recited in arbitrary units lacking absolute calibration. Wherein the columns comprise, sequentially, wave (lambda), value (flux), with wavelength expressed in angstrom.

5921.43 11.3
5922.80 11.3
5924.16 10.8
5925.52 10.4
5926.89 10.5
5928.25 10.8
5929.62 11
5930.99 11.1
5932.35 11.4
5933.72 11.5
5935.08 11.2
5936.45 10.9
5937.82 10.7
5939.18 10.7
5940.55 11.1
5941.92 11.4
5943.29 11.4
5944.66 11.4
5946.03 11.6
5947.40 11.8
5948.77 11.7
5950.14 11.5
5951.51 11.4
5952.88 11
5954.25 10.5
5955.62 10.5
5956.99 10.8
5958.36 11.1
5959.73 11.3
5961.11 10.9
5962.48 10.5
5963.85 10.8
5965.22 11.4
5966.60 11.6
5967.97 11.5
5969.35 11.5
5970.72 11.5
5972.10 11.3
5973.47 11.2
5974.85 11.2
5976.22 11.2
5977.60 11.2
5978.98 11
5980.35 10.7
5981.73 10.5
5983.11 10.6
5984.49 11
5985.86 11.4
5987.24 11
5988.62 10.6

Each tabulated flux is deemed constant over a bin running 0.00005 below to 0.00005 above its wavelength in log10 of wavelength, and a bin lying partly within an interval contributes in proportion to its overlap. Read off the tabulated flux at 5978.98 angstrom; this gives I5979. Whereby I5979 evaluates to 11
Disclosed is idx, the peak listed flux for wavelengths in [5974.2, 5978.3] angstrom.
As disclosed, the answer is 11.2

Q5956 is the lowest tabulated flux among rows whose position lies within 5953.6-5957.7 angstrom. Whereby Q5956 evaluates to 10.5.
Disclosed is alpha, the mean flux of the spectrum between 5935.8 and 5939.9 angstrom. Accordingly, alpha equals 10.8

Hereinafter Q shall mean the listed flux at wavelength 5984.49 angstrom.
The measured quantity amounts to 11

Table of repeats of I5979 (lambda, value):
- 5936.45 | 10.9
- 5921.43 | 11.3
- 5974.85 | 11.2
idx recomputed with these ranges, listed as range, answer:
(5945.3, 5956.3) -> 11.8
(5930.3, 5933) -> 11.4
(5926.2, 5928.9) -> 10.8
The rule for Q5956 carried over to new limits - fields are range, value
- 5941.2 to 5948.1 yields 11.4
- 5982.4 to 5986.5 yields 10.6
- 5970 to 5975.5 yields 11.2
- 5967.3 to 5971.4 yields 11.5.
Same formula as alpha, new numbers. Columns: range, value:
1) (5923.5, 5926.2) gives 10.6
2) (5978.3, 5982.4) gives 10.7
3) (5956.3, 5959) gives 11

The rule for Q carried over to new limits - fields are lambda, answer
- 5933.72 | 11.5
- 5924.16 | 10.8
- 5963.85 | 10.8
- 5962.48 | 10.5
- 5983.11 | 10.6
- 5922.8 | 11.3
